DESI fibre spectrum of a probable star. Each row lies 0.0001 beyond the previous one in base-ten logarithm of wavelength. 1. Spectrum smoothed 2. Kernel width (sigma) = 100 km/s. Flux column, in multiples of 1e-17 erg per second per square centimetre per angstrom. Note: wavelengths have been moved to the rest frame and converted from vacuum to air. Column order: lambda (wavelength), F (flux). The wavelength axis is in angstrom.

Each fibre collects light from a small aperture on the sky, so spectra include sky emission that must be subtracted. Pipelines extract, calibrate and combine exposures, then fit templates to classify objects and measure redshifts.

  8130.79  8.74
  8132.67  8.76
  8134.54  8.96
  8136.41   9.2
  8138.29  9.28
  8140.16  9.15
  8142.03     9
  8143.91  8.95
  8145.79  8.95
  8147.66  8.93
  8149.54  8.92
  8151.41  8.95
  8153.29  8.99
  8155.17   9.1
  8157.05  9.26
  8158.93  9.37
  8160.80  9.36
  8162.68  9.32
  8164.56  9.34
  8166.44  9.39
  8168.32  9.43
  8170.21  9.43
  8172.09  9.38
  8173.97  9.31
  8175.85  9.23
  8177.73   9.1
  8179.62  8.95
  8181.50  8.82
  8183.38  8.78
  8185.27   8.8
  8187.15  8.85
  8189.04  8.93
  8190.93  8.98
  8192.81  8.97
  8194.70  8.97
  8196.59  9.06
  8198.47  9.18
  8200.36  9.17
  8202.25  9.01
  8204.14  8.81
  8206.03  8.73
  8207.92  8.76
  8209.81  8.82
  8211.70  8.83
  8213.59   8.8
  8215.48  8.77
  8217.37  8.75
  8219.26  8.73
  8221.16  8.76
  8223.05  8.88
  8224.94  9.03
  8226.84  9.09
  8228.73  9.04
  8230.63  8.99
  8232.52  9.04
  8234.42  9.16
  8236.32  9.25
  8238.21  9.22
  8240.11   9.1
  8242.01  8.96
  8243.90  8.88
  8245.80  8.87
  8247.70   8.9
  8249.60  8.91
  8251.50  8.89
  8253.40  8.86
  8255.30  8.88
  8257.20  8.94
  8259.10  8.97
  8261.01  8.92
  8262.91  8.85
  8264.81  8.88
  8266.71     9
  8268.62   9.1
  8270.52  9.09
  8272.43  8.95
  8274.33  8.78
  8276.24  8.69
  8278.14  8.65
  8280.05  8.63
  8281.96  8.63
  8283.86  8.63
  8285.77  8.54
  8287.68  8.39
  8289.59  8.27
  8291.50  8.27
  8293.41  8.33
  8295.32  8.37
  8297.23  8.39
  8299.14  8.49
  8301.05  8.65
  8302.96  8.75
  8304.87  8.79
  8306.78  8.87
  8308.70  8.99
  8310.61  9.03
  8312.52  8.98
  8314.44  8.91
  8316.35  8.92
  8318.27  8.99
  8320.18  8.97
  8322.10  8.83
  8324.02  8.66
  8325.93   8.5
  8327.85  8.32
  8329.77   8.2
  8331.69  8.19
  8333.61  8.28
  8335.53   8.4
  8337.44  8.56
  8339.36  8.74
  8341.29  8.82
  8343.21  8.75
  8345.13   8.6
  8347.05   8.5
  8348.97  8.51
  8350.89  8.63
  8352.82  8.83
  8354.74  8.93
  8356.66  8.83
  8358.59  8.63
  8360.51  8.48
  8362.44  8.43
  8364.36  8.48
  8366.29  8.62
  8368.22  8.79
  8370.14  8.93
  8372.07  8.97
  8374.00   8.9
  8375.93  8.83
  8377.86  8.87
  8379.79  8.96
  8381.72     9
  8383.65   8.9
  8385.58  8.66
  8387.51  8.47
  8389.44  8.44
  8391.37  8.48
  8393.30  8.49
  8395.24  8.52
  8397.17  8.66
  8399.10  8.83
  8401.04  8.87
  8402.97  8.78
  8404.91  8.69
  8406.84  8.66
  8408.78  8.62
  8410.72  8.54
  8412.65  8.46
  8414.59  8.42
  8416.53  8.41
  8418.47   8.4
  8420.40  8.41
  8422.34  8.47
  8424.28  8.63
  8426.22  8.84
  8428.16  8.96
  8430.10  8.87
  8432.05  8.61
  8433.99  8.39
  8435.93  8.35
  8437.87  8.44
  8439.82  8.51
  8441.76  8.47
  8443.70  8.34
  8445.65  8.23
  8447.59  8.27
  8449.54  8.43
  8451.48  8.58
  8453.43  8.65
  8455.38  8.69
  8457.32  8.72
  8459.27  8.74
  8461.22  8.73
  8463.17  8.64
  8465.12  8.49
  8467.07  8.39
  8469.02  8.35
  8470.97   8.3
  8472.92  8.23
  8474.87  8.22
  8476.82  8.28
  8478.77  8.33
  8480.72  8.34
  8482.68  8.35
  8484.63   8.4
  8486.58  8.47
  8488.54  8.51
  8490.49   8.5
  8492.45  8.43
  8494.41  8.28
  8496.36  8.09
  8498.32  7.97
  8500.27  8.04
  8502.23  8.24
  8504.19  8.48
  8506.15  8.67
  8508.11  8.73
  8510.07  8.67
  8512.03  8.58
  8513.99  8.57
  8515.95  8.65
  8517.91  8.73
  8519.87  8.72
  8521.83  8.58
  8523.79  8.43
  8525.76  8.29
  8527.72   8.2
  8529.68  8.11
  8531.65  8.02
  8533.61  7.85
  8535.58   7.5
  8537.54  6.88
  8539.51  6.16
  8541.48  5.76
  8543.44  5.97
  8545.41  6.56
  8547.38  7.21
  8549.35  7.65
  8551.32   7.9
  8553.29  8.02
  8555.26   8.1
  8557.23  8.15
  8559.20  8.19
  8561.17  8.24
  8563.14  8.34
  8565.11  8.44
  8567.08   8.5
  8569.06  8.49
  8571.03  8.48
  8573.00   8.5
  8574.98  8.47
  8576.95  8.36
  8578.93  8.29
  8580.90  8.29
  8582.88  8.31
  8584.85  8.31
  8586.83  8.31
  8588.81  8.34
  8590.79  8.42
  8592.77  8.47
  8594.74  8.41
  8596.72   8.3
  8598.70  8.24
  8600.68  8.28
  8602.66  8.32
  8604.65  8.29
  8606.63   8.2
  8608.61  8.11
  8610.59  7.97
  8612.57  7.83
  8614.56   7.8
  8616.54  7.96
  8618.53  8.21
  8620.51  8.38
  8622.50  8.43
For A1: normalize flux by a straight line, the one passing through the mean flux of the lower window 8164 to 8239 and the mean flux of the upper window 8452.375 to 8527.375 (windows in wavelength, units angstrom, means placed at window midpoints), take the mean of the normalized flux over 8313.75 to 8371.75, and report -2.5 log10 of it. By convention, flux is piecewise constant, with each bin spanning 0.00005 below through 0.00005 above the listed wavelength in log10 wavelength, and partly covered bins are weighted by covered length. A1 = 0.012 mag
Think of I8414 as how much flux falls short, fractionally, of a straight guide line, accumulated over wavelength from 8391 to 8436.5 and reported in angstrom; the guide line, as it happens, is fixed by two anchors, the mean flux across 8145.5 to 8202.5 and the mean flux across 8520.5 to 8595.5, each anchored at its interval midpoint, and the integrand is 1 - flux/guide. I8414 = -1.13 angstrom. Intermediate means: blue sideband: 9.11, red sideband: 7.96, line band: 8.6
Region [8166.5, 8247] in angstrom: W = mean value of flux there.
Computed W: 8.99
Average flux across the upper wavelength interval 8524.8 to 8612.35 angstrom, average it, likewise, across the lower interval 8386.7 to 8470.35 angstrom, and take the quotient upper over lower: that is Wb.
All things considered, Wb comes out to 0.93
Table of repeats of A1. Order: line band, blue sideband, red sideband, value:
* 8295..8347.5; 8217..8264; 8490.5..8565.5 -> 0.00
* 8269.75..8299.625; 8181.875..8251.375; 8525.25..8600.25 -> 0.02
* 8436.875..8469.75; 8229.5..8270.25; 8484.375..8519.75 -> 0.01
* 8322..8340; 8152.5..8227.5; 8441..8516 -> 0.04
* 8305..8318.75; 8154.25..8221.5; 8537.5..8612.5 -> -0.03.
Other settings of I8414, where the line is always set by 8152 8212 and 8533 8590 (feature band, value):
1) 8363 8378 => -0.6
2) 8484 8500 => -0.5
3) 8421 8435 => -0.7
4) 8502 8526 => -1.7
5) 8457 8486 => -1.0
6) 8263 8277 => -0.2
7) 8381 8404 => -0.8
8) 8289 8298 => 0.4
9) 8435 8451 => -0.3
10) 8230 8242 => -0.3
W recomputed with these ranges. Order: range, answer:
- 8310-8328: 8.83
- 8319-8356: 8.6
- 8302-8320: 8.92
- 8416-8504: 8.44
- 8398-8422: 8.59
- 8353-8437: 8.66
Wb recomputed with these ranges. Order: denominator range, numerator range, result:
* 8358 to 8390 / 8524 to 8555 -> 0.85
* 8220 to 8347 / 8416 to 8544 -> 0.95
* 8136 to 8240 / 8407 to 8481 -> 0.94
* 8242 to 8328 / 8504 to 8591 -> 0.92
